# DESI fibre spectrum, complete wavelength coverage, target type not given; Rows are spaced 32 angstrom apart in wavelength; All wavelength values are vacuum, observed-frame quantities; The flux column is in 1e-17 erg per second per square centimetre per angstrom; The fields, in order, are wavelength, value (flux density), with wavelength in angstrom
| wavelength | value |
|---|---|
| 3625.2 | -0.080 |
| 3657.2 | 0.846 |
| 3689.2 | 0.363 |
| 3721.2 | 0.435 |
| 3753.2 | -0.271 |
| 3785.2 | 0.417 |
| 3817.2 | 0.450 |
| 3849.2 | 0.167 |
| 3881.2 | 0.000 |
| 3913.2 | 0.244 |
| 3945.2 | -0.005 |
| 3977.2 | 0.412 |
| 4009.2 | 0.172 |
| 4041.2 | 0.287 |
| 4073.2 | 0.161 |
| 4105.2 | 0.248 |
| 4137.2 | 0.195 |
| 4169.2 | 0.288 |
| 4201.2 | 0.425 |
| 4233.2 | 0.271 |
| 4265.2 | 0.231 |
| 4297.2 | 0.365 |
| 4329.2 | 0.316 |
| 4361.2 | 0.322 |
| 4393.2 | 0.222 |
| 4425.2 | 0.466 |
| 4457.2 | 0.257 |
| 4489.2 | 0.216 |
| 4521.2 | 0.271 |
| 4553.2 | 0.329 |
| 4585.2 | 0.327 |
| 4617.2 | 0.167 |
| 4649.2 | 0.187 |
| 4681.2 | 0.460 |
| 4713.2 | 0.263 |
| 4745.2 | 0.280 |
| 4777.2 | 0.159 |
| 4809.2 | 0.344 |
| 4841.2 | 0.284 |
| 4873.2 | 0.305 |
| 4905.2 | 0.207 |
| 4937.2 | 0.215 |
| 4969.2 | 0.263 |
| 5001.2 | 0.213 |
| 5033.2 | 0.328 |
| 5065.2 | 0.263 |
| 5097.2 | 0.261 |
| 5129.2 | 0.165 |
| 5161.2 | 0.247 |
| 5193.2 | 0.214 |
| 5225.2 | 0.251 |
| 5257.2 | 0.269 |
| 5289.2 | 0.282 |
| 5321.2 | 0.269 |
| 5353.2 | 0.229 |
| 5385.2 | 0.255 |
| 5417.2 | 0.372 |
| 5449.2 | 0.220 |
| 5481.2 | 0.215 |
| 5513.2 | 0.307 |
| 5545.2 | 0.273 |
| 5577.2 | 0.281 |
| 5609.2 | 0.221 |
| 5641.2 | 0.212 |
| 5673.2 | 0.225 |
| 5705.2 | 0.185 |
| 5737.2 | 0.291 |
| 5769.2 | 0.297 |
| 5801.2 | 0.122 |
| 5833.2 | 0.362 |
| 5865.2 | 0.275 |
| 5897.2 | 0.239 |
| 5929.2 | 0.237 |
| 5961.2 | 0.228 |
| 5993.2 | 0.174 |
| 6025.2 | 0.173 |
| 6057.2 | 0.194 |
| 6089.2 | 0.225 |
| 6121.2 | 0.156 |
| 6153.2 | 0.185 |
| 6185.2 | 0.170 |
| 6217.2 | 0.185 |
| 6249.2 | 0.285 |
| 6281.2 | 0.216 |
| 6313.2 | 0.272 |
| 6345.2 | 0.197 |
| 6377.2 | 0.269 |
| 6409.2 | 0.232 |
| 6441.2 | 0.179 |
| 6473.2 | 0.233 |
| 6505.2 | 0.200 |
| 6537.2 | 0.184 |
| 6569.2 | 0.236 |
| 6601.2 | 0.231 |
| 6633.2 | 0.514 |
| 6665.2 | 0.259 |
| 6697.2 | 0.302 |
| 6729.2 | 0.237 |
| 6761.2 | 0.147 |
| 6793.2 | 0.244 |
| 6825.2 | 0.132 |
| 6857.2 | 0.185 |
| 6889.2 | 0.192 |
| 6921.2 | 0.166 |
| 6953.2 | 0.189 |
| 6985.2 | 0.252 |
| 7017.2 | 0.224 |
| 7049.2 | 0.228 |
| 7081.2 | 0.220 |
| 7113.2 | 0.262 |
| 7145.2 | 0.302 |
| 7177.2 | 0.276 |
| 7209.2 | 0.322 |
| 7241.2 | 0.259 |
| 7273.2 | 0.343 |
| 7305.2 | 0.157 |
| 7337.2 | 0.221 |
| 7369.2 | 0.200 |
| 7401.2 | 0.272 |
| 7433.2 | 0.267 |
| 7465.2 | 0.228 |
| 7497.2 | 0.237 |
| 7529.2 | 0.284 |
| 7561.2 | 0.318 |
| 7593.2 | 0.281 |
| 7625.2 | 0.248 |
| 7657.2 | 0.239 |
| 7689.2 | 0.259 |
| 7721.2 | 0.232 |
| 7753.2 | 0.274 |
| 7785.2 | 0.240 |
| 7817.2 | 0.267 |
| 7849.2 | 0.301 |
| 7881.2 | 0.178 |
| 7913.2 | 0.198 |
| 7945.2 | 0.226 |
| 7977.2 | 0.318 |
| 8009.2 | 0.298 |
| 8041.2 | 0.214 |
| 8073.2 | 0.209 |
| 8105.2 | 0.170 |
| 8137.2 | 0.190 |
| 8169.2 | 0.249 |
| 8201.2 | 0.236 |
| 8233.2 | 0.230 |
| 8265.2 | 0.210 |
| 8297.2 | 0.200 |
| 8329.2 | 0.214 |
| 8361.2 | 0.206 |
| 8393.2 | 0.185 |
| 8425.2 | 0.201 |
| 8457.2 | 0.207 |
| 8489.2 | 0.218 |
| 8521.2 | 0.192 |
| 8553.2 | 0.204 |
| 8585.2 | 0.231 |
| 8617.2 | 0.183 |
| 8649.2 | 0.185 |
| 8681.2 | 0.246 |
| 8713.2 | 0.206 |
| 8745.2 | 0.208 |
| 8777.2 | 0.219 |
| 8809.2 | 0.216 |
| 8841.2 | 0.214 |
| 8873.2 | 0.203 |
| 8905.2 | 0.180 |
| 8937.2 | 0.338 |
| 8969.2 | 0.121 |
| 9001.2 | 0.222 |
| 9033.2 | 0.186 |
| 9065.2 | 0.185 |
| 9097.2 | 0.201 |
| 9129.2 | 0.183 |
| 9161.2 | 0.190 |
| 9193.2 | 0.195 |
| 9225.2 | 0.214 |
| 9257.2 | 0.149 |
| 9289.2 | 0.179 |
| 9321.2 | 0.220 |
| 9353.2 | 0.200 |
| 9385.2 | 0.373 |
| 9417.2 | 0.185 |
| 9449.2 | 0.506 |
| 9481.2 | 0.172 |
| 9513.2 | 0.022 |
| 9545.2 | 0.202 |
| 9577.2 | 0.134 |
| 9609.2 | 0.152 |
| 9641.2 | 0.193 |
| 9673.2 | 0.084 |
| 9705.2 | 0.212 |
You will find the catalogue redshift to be 0.782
